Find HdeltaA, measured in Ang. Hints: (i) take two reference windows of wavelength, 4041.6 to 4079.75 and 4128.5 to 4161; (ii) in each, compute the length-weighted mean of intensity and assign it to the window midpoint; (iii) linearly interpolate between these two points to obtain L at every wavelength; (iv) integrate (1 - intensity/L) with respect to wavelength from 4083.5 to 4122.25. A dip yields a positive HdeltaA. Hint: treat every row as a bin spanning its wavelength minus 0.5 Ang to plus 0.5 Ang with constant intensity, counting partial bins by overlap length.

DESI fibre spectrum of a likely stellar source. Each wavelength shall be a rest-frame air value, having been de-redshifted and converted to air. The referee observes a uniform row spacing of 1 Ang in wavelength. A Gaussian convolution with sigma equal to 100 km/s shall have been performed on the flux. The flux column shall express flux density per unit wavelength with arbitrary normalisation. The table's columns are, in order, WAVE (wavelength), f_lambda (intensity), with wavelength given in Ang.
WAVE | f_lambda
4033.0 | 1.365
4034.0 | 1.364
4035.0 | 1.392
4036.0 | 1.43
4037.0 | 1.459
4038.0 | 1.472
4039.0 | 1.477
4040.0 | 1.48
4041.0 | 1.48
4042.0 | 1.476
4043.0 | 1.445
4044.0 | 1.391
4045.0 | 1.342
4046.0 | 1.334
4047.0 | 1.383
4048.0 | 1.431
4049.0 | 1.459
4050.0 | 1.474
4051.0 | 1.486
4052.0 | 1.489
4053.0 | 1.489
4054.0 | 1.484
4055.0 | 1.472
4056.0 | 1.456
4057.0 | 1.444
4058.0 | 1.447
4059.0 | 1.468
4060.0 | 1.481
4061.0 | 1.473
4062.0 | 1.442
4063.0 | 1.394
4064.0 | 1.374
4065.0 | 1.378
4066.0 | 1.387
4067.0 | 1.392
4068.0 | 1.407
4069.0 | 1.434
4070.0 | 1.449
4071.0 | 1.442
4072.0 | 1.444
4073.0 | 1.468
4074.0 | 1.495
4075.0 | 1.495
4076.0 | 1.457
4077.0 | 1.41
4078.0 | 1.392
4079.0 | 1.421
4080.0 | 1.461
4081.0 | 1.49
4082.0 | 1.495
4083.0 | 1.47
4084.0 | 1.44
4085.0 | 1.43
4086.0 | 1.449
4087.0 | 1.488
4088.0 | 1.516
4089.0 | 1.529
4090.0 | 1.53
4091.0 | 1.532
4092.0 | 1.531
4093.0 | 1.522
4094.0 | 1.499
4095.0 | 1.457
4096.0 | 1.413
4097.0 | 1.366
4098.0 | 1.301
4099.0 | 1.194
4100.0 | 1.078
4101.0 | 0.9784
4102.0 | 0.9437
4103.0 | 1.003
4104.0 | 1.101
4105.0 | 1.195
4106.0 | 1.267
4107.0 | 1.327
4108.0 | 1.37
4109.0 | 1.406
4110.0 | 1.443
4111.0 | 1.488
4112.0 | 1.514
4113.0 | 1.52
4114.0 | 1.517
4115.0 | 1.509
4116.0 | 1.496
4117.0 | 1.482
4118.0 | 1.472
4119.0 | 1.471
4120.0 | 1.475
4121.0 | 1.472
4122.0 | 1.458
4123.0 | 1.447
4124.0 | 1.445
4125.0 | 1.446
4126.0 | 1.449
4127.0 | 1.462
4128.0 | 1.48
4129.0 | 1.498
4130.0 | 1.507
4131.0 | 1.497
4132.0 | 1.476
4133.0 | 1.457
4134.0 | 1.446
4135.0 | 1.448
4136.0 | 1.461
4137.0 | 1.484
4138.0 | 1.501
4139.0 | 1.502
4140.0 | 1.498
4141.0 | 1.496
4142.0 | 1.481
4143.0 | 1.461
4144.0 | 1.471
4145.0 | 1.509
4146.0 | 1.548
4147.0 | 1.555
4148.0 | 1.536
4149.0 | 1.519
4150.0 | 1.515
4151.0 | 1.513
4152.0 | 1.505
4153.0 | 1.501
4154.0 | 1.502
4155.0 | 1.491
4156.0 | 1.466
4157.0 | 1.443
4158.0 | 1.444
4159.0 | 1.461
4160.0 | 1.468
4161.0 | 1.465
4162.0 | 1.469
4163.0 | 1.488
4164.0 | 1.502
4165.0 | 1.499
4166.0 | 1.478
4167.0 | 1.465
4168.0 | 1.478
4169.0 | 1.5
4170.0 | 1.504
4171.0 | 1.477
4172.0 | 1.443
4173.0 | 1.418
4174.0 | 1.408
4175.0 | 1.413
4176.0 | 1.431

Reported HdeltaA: 2.0 Ang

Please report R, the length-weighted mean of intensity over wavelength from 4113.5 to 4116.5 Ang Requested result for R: 1.51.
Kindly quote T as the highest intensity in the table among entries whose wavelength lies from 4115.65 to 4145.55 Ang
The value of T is 1.509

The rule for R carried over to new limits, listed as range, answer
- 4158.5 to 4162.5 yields 1.47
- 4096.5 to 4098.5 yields 1.33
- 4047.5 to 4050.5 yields 1.45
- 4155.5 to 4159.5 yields 1.45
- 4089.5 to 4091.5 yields 1.53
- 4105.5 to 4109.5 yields 1.34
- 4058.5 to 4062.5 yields 1.47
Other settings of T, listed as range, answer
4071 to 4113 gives 1.532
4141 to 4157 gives 1.555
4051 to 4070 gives 1.489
